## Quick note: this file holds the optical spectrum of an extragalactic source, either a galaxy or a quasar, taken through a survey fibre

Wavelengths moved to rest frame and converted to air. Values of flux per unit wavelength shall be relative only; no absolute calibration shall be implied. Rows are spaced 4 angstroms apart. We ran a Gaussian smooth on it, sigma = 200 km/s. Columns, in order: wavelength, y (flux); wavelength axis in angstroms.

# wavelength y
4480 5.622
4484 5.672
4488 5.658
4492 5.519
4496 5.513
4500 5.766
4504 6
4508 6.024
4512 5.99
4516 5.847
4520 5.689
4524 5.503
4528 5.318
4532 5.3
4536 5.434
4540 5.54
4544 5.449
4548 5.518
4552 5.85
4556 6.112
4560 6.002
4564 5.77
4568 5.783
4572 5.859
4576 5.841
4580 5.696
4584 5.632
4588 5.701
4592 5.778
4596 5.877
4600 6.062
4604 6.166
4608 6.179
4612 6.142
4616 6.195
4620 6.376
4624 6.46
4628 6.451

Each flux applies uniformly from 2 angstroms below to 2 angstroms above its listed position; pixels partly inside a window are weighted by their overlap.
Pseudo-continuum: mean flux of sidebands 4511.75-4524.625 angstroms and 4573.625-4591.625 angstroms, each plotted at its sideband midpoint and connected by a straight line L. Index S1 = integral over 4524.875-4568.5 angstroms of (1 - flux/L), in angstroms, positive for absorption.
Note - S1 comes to 0.8 angstroms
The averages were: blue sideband 5.75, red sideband 5.73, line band 5.63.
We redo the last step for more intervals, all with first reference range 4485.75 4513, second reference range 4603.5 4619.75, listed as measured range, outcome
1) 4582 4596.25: 0.9 angstroms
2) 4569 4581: 0.5 angstroms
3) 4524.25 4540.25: 1.4 angstroms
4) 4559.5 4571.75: 0.4 angstroms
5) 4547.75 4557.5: 0.2 angstroms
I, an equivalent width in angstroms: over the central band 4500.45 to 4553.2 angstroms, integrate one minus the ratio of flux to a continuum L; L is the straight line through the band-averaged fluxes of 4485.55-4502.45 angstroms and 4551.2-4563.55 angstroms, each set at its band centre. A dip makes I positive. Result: 1.4 angstroms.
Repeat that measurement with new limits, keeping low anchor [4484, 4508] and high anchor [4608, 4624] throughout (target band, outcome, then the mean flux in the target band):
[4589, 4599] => 0.5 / 5.84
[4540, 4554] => 0.8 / 5.6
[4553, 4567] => 0.2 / 5.94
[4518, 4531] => 0.8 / 5.49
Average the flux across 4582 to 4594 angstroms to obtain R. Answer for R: 5.7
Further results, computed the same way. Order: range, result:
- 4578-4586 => 5.66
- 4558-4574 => 5.85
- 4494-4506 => 5.76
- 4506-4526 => 5.81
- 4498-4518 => 5.93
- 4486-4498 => 5.56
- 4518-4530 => 5.5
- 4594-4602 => 5.97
